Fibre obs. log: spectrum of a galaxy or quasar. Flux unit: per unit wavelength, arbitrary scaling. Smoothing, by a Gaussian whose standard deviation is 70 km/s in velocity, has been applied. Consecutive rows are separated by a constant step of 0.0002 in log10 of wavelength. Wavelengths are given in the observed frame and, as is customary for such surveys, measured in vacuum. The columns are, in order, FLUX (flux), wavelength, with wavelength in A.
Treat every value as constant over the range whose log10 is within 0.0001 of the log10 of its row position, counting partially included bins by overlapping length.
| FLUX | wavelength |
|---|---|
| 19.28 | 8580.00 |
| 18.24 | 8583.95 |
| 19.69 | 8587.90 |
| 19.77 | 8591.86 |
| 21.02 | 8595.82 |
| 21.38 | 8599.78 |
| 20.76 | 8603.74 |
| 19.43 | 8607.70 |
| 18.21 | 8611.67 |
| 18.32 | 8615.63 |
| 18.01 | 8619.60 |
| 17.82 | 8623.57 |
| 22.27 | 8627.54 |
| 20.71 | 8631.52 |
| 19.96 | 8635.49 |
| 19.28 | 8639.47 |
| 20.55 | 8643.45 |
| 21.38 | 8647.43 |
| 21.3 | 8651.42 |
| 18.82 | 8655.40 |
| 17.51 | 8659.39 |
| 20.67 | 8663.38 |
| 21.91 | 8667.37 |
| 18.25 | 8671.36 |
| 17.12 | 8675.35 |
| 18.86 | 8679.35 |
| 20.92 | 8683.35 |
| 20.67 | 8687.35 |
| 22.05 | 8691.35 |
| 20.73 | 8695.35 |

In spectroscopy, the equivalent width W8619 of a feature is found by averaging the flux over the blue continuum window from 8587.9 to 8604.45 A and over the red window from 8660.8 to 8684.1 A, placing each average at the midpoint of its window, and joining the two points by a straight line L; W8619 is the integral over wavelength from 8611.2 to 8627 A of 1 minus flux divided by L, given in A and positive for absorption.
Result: 1.4 A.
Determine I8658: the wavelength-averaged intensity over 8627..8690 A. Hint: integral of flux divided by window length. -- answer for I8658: 20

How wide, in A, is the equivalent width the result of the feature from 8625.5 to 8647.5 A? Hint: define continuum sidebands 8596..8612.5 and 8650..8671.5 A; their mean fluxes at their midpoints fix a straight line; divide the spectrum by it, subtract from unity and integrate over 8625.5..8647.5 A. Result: -0.7 A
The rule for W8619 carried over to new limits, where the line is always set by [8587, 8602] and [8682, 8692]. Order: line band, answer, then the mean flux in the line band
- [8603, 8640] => 2.2 A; 19.4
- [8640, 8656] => 0.2 A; 20.5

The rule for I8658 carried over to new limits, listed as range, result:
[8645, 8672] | 20.1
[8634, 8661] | 19.9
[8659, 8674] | 19.7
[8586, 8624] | 19.5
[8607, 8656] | 19.7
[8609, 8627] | 18.5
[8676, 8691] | 20.1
